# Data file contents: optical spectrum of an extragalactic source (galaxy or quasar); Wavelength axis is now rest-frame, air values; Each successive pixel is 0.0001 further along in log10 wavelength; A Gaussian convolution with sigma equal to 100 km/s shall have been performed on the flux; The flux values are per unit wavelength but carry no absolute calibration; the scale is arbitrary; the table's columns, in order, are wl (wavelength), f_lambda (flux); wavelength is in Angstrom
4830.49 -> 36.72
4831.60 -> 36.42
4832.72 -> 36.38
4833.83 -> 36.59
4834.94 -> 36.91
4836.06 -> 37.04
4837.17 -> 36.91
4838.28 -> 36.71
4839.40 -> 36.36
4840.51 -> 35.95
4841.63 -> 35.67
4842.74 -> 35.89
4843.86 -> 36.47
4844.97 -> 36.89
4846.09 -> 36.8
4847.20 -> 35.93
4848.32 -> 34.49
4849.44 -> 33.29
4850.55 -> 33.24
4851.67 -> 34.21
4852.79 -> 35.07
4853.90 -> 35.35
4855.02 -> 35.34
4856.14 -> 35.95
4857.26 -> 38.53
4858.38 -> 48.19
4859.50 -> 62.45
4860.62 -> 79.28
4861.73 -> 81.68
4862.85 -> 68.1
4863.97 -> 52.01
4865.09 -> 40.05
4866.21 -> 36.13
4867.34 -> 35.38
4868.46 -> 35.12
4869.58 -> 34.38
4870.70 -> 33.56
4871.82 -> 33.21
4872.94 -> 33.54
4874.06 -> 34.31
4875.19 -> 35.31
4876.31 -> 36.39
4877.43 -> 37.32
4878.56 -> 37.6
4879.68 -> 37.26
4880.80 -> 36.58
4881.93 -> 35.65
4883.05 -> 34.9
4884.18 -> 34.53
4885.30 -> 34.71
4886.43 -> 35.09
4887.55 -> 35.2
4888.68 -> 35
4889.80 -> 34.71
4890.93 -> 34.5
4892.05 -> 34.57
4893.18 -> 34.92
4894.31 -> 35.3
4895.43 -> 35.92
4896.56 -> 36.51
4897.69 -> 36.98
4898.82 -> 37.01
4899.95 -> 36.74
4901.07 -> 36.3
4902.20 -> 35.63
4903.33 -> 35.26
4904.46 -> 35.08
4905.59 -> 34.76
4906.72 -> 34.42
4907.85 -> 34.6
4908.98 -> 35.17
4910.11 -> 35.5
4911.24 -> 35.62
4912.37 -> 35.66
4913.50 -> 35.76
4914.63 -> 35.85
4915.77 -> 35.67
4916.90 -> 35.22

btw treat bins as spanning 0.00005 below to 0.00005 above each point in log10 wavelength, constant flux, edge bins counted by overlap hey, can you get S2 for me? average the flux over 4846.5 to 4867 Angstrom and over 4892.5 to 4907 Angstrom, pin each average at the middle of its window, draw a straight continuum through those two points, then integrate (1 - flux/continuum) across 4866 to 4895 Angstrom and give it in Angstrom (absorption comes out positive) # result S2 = 3.46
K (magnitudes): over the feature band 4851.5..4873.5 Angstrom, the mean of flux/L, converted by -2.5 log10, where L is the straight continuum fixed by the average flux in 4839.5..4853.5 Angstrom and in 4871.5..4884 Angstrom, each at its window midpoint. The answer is -0.25 mag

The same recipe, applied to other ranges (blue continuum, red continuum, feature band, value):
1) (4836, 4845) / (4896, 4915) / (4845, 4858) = 0.02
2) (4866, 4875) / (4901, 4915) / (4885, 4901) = -0.02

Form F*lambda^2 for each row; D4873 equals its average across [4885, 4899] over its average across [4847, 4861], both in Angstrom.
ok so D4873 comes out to 0.87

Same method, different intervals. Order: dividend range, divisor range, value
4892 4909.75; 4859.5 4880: 0.82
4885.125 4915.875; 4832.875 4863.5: 0.87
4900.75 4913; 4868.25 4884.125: 1.01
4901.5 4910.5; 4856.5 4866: 0.62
